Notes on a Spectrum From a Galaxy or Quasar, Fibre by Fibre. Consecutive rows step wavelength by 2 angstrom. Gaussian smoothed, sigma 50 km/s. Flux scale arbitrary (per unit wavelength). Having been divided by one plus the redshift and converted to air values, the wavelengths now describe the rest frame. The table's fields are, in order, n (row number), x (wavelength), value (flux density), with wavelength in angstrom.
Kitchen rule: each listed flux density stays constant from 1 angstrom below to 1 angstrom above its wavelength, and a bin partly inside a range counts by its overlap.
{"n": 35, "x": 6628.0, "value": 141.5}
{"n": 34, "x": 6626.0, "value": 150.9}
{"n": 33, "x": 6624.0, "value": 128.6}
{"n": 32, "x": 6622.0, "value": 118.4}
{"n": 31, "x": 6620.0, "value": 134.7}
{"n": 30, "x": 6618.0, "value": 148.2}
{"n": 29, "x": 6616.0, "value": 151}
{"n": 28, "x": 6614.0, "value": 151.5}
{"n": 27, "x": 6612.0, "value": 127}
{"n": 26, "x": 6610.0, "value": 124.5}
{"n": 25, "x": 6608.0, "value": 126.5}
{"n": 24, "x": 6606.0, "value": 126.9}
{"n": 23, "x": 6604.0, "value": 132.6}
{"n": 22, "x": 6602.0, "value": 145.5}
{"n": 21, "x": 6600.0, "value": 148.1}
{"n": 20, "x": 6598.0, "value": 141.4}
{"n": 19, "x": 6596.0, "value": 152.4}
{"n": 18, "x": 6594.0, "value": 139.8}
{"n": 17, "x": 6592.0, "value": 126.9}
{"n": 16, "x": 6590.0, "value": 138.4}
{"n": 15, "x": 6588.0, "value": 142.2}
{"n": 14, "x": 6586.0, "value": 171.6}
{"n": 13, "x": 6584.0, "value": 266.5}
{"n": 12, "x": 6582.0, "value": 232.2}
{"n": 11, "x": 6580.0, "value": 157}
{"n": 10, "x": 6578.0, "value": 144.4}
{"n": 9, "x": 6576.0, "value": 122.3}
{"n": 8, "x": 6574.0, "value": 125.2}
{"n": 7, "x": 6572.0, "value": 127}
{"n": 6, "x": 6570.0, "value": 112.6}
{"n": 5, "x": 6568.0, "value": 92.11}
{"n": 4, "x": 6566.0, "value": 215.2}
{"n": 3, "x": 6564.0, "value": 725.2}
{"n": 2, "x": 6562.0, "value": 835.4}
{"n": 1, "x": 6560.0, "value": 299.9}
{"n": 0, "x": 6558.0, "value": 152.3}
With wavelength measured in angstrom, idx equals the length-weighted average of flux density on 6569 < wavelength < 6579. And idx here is 126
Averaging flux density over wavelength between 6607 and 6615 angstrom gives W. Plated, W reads 132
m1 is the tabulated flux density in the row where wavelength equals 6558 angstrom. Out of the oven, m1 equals 152.3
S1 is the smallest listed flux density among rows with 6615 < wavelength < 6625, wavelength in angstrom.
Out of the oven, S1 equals 118.4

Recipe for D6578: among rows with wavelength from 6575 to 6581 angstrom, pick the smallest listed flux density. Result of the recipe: 122.3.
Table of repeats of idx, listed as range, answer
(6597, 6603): 145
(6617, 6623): 134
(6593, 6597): 146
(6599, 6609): 136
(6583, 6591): 180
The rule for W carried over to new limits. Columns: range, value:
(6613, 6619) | 150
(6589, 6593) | 133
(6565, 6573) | 137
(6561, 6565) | 780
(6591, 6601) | 142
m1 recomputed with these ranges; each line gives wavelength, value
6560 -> 299.9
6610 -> 124.5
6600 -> 148.1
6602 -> 145.5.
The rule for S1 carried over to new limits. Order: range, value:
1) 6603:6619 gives 124.5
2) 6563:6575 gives 92.11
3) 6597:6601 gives 141.4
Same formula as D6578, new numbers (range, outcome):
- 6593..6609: 126.5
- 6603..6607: 126.9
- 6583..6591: 138.4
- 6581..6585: 232.2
